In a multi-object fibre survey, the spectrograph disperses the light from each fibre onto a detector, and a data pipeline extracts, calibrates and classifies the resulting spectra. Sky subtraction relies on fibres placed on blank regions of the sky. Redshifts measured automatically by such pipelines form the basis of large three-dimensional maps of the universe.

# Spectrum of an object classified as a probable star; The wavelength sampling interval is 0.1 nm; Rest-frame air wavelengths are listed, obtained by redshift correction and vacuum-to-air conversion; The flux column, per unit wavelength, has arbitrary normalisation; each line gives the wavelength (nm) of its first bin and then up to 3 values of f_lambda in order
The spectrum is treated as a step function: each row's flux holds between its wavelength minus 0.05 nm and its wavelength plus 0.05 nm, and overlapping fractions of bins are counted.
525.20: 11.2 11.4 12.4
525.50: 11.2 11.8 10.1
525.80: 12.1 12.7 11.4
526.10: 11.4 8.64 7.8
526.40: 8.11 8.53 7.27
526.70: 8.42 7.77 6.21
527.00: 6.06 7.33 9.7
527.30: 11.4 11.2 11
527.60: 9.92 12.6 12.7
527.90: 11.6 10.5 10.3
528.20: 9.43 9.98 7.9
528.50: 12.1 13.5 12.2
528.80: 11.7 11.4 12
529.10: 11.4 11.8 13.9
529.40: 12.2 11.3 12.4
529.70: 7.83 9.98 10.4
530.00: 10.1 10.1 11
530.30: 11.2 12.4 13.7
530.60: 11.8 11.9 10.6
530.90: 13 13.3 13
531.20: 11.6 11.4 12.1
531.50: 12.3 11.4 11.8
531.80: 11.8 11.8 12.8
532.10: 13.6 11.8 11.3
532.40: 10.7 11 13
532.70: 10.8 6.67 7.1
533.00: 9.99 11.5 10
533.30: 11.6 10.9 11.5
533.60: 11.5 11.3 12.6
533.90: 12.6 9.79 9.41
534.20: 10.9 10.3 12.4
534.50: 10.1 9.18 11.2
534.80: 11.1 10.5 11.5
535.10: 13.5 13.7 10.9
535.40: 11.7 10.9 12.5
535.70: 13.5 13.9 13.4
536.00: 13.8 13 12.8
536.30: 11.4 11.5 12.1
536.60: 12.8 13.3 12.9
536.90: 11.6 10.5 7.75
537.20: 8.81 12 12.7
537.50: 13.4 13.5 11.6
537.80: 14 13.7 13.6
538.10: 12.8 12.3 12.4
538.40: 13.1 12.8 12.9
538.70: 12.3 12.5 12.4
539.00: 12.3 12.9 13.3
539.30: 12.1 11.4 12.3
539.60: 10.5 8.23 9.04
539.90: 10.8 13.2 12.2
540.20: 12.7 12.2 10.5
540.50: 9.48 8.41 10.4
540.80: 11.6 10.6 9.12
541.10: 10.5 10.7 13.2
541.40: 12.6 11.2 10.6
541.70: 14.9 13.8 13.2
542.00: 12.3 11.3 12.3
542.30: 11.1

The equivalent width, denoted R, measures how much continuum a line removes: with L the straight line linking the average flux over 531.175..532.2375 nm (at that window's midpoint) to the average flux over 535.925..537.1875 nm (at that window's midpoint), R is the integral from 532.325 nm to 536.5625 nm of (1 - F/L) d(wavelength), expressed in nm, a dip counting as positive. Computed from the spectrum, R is 0.205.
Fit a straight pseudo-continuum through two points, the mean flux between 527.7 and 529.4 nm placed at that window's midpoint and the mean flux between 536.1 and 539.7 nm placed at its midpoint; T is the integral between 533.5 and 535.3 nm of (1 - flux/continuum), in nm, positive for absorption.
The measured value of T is 0.10 nm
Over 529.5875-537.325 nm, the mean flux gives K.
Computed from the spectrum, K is 11.5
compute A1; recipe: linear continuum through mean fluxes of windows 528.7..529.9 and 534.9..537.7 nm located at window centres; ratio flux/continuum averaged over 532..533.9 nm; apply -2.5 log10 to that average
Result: 0.07 mag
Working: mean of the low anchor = 11.4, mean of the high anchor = 12.2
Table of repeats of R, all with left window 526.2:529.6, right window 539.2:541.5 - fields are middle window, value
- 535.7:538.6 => -0.42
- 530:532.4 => -0.33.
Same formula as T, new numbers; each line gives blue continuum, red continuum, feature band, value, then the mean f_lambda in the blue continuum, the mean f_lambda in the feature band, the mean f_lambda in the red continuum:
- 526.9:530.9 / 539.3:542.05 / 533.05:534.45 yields -0.01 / 11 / 11.2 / 11.3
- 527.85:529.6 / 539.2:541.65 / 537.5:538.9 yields -0.23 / 11.4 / 12.9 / 11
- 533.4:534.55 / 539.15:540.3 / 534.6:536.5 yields -0.16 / 11.1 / 12.2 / 11.5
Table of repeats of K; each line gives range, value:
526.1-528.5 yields 9.42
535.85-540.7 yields 12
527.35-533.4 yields 11.3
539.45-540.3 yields 11.2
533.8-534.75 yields 10.8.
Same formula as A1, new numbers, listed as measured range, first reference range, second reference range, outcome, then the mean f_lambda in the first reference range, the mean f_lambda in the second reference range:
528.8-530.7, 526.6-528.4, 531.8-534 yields -0.11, 9.65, 11.1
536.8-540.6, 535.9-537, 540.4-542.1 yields 0.01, 12.5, 11.4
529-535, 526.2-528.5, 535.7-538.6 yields -0.05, 9.4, 12.4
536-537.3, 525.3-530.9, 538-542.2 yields -0.02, 10.7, 11.8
